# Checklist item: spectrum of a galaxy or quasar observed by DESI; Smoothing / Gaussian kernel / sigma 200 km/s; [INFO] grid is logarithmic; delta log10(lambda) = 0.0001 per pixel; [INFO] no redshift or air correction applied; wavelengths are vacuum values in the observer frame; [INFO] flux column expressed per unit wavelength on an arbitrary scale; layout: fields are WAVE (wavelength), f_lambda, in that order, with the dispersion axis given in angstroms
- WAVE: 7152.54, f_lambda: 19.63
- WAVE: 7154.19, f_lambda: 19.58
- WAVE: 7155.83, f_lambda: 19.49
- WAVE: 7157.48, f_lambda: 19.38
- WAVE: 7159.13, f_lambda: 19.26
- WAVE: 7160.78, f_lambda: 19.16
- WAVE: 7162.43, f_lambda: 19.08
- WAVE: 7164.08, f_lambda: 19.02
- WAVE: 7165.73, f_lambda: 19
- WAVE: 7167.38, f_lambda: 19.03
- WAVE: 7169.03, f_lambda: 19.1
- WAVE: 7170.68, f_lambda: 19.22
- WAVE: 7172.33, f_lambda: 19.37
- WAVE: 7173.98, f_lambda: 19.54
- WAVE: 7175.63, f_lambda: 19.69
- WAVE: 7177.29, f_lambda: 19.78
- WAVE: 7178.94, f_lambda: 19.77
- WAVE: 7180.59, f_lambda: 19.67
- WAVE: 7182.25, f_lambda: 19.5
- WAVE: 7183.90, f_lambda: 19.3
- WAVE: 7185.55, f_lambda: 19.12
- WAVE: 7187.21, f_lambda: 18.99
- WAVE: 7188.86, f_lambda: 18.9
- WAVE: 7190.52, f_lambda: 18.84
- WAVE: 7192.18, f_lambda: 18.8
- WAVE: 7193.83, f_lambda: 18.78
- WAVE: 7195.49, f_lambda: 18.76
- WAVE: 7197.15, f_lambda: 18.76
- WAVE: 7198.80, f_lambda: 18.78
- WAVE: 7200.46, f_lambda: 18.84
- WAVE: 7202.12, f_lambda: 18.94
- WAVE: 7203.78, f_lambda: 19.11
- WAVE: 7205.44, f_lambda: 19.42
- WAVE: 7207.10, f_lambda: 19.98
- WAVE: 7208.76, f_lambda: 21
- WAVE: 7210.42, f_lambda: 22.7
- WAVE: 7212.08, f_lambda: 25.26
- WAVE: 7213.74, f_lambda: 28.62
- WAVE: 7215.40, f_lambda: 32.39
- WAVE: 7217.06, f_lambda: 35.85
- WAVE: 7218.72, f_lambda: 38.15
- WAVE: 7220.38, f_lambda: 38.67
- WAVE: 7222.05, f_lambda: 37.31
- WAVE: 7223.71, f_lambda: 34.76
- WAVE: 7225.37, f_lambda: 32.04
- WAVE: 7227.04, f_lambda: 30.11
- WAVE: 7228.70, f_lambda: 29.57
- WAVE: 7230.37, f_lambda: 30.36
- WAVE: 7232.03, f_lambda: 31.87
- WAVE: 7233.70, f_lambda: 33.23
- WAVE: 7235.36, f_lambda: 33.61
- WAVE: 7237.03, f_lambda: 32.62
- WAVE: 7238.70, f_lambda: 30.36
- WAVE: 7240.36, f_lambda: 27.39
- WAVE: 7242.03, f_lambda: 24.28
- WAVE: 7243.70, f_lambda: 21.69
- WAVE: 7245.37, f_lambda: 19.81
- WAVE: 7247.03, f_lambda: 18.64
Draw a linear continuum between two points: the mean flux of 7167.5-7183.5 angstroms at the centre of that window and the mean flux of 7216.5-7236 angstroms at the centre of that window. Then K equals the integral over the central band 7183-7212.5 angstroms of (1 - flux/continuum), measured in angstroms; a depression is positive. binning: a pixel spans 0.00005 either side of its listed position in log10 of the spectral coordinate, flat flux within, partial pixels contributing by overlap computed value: 6.9 angstroms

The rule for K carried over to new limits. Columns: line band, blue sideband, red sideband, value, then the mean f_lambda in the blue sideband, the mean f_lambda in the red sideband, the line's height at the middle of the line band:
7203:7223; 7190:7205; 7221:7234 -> -1.5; 18.9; 32.5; 25.9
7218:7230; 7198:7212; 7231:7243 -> -3.7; 20.1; 30.4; 26.2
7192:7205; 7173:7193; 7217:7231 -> 3.1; 19.3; 34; 24.9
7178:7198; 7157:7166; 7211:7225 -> 5.2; 19.1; 33.6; 25.9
